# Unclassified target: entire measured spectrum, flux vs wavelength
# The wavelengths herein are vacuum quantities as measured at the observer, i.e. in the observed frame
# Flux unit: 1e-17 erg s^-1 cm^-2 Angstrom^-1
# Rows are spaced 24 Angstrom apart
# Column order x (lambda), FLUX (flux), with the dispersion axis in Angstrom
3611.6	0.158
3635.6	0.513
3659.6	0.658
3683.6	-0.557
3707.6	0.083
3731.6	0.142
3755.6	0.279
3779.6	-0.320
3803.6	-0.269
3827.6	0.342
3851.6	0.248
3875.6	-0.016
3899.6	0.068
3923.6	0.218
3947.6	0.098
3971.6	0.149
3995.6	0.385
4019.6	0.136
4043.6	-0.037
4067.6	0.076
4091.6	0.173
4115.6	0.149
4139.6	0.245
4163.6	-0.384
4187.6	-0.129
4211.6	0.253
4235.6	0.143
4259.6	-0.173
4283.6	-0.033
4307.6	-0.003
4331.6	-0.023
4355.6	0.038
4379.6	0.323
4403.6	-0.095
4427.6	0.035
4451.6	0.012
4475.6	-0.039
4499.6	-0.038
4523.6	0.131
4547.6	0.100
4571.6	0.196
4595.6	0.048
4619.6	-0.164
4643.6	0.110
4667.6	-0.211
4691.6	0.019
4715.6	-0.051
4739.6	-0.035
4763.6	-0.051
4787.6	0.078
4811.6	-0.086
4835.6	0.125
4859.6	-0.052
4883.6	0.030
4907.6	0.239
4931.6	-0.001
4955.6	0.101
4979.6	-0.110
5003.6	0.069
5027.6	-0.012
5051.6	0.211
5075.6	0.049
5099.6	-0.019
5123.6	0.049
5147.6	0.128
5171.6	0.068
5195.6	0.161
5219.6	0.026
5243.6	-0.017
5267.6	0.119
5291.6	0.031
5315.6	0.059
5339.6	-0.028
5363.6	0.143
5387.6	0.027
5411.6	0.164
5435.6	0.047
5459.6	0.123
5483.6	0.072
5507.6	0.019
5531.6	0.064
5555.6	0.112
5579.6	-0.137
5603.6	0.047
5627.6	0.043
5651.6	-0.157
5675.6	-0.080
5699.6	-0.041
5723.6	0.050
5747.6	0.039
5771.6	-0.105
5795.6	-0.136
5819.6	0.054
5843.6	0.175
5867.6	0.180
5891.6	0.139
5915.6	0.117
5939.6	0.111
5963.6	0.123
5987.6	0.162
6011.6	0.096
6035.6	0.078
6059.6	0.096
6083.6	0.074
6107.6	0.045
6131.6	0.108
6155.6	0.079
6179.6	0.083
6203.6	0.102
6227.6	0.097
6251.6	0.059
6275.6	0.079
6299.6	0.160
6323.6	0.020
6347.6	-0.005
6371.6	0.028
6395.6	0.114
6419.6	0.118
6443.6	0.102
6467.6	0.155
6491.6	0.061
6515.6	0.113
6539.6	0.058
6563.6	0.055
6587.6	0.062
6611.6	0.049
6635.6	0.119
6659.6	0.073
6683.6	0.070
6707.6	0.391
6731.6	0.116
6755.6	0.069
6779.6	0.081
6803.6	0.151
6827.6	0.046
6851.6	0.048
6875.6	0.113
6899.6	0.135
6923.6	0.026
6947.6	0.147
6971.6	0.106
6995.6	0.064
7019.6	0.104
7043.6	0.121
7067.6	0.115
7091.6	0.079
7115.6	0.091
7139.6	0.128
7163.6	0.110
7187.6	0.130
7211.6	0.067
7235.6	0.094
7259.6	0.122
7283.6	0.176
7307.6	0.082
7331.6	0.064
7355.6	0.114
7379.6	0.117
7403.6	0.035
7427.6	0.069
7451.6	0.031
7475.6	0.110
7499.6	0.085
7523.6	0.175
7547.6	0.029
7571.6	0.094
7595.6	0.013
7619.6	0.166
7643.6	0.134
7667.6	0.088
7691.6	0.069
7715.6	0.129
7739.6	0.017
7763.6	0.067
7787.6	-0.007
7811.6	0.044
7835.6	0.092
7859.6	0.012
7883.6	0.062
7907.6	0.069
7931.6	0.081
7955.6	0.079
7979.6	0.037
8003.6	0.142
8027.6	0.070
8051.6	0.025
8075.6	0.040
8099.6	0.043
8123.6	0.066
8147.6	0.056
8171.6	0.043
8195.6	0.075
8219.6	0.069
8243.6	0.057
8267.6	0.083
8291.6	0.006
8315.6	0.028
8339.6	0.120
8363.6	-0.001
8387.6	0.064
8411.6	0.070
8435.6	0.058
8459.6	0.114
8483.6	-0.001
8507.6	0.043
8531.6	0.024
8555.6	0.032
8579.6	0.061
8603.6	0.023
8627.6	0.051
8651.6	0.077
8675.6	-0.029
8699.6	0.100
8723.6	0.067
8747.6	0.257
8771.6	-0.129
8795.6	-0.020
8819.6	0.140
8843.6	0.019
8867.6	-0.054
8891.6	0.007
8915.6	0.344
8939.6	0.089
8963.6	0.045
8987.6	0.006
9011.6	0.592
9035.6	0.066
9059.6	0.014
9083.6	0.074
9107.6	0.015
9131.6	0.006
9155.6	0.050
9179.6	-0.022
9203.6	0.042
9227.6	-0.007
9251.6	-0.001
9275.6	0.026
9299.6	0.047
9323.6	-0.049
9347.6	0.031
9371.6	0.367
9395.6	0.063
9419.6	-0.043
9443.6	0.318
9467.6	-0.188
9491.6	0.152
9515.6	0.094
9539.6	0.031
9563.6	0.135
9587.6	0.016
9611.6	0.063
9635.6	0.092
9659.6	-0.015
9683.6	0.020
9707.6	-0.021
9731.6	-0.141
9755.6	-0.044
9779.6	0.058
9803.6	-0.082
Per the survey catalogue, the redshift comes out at 0.797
